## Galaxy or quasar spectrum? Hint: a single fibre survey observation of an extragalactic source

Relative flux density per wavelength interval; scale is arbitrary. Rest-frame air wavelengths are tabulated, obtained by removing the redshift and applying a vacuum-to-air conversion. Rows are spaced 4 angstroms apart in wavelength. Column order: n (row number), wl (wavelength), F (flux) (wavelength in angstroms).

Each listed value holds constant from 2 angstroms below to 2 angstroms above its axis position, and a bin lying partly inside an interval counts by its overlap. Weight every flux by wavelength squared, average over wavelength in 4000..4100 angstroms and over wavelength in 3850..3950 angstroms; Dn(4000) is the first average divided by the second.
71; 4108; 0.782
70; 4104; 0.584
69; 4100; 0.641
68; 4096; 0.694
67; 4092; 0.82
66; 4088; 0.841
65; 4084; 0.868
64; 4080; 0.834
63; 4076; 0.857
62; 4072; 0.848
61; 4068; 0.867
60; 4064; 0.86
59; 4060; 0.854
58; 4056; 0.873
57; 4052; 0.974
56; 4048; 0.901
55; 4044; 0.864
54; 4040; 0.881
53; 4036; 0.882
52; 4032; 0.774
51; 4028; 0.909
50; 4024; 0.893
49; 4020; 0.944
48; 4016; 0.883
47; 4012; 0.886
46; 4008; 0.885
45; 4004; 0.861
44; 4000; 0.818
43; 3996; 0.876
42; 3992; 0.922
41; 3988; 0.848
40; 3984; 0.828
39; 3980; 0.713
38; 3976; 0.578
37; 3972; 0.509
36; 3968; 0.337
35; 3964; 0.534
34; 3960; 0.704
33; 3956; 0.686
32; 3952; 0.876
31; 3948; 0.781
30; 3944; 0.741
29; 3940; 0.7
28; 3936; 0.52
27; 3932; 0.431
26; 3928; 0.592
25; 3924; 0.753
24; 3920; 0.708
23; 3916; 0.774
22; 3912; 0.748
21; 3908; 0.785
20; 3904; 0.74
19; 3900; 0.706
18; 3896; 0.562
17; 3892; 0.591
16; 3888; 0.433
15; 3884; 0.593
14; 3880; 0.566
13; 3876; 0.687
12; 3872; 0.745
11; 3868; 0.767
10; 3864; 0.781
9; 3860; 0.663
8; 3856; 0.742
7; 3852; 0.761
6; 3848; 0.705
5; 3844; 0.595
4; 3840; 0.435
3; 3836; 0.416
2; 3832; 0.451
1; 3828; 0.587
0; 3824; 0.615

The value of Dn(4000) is 1.4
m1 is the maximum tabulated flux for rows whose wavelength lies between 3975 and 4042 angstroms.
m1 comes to 0.944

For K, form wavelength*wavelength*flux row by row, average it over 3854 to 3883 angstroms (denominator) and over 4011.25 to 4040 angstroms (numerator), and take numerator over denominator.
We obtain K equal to 1.36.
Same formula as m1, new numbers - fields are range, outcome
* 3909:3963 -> 0.876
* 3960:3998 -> 0.922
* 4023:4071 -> 0.974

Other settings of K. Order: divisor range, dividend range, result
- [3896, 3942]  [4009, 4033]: 1.39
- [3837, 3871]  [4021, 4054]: 1.44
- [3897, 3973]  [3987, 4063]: 1.39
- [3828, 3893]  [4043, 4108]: 1.48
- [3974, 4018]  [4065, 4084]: 1.07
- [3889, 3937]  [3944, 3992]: 1.07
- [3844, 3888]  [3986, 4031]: 1.39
